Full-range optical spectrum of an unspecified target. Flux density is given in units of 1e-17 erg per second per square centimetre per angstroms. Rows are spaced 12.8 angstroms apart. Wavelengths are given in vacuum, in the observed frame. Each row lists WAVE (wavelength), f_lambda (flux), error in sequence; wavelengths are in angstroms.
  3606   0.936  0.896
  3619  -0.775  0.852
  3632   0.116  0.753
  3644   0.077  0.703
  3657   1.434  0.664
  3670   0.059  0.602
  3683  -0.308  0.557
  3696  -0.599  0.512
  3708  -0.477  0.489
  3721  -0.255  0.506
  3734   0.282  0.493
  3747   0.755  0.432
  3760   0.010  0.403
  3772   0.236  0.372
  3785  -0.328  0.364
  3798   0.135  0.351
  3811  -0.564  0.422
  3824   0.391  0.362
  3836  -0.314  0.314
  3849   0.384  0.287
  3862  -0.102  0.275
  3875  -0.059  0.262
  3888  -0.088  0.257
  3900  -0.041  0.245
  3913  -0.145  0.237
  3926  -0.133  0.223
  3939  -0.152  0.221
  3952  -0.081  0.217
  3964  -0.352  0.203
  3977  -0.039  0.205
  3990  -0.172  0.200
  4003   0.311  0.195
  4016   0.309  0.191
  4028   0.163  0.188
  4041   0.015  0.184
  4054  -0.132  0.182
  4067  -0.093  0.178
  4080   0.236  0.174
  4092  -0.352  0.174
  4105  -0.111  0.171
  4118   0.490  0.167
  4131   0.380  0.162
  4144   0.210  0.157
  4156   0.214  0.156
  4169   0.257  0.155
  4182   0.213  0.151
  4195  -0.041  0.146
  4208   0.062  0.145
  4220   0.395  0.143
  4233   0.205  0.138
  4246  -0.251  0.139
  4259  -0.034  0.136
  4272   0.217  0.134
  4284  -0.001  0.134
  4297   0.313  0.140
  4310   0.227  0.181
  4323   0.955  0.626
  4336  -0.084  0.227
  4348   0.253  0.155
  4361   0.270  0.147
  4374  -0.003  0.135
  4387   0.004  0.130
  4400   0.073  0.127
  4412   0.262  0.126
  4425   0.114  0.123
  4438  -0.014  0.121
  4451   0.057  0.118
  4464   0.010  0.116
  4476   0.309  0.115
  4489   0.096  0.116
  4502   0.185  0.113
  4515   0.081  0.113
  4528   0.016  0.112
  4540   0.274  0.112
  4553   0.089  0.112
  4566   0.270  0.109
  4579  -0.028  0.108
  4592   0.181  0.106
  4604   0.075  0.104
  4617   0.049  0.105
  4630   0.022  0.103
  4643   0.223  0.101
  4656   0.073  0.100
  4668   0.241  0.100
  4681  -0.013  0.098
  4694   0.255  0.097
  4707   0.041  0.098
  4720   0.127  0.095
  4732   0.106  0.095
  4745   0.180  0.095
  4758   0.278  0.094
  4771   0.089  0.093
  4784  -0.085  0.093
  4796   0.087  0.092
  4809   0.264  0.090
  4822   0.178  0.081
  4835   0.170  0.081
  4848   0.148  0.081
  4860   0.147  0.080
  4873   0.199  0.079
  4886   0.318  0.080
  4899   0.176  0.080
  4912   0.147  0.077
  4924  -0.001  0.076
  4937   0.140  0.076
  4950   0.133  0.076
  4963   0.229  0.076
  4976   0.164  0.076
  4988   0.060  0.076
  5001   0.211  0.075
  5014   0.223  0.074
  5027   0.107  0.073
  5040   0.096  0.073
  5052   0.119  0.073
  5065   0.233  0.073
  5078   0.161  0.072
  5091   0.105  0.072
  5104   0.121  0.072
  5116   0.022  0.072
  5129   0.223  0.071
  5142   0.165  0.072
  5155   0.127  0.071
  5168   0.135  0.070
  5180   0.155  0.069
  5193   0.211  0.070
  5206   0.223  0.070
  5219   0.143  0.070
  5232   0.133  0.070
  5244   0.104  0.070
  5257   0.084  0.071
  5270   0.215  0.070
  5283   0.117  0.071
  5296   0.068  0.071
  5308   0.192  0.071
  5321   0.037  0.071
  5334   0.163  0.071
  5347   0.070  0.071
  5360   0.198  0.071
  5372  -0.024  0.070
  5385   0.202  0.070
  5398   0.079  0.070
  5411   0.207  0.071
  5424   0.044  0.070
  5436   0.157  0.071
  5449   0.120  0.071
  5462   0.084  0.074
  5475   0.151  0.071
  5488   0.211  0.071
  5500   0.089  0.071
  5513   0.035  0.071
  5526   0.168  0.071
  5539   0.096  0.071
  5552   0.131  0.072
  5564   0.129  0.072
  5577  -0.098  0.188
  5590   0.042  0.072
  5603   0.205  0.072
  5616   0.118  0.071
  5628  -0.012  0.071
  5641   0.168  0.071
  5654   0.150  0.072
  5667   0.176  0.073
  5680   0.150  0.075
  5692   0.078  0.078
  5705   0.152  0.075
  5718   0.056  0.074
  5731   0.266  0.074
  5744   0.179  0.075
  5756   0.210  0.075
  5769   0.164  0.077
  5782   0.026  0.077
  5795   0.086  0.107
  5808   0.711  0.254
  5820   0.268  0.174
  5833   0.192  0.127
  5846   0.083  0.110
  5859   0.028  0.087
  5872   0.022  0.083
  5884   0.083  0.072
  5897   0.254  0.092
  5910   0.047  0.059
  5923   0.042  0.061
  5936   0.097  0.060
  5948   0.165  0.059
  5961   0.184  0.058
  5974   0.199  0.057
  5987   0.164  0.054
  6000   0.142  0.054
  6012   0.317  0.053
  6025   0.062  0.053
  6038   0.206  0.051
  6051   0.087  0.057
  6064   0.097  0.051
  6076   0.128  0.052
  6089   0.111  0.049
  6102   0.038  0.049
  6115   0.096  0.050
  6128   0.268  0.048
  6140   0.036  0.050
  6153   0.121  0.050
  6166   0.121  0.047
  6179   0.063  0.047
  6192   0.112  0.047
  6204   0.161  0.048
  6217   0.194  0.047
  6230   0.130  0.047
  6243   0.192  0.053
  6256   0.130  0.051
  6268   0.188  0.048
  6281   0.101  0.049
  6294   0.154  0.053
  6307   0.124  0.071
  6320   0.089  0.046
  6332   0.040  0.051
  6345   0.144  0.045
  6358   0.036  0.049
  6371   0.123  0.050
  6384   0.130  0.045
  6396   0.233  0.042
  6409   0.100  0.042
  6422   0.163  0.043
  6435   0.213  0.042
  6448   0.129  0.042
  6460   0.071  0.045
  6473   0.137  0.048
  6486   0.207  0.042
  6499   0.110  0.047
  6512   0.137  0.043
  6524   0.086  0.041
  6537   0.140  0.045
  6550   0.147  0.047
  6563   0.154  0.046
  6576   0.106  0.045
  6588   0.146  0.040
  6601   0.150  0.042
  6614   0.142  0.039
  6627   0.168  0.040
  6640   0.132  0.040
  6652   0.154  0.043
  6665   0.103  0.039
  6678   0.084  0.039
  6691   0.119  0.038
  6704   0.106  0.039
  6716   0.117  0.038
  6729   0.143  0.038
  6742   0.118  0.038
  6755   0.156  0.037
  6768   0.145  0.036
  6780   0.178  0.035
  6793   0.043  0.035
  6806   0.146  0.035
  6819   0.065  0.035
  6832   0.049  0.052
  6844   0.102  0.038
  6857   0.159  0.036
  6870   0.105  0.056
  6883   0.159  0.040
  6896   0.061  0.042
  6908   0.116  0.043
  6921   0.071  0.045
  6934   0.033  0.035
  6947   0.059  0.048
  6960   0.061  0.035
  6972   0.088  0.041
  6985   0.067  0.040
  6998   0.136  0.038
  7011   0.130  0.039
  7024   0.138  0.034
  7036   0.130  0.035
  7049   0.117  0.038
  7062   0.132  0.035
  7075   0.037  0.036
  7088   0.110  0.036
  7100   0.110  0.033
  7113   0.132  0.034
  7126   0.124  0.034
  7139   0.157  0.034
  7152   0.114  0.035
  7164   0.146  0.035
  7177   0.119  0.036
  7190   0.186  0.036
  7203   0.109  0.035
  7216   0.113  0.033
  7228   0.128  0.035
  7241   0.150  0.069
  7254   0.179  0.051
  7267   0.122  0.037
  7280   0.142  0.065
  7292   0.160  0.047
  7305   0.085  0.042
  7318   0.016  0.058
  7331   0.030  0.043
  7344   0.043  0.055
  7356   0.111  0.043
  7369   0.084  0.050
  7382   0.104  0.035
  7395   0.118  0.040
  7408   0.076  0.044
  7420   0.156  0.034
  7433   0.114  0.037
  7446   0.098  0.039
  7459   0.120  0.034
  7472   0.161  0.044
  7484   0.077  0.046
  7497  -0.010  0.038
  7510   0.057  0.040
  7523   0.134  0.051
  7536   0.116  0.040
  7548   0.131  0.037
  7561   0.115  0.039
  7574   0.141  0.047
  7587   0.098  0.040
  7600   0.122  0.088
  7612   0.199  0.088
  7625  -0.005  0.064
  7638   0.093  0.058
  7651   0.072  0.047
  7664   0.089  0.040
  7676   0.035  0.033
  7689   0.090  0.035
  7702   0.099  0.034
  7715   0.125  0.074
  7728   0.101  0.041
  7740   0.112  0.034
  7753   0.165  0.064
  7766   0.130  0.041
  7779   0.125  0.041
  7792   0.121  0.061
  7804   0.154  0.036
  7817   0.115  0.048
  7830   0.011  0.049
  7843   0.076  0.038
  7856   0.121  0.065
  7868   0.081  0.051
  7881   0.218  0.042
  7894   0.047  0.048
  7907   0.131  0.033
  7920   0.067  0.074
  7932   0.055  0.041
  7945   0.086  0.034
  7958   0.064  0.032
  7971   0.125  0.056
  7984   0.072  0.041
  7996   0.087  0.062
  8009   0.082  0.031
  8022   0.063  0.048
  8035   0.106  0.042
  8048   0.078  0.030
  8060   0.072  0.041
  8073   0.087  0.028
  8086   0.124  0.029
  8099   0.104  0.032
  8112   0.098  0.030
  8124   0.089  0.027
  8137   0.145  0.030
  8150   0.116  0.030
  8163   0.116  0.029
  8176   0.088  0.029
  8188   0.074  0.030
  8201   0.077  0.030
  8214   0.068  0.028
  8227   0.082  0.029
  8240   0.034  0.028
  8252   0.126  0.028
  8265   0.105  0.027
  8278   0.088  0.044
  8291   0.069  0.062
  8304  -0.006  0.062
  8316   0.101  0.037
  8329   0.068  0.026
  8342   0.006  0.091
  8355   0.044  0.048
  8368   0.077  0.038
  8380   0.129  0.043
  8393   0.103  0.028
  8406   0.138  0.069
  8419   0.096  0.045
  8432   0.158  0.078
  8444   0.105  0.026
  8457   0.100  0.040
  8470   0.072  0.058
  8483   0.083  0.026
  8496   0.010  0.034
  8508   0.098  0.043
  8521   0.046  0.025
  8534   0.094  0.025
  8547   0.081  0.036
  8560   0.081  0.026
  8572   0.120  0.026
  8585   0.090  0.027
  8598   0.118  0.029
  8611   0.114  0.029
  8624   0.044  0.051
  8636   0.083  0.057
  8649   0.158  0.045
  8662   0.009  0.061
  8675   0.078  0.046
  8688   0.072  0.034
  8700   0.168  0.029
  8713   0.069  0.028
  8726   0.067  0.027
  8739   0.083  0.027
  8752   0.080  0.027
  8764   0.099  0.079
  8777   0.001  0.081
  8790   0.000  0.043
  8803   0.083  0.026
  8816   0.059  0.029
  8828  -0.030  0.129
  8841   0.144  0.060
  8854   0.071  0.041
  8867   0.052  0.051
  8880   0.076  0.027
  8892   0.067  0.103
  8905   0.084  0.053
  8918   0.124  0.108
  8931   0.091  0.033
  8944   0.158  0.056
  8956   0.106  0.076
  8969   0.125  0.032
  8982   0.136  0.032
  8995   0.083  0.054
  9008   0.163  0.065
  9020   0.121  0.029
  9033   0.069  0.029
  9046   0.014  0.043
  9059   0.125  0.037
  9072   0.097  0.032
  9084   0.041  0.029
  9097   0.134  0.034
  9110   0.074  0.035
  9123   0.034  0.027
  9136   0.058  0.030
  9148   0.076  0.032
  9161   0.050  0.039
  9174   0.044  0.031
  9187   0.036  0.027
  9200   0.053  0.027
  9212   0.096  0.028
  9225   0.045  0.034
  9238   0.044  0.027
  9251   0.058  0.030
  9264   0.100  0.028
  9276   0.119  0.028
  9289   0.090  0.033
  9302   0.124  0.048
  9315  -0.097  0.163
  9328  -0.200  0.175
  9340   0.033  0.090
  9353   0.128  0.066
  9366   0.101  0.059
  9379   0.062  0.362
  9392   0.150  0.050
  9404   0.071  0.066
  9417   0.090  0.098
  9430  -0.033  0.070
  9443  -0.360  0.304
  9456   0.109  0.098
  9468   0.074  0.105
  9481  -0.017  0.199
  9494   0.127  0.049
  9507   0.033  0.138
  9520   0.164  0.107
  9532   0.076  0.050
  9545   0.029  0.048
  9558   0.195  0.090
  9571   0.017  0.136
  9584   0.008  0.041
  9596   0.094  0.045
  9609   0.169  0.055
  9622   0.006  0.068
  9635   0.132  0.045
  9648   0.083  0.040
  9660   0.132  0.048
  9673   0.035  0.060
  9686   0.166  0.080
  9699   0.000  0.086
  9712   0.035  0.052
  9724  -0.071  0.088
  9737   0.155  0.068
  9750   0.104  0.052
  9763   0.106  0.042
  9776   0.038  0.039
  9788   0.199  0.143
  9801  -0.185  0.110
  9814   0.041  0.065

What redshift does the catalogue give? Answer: 0.200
